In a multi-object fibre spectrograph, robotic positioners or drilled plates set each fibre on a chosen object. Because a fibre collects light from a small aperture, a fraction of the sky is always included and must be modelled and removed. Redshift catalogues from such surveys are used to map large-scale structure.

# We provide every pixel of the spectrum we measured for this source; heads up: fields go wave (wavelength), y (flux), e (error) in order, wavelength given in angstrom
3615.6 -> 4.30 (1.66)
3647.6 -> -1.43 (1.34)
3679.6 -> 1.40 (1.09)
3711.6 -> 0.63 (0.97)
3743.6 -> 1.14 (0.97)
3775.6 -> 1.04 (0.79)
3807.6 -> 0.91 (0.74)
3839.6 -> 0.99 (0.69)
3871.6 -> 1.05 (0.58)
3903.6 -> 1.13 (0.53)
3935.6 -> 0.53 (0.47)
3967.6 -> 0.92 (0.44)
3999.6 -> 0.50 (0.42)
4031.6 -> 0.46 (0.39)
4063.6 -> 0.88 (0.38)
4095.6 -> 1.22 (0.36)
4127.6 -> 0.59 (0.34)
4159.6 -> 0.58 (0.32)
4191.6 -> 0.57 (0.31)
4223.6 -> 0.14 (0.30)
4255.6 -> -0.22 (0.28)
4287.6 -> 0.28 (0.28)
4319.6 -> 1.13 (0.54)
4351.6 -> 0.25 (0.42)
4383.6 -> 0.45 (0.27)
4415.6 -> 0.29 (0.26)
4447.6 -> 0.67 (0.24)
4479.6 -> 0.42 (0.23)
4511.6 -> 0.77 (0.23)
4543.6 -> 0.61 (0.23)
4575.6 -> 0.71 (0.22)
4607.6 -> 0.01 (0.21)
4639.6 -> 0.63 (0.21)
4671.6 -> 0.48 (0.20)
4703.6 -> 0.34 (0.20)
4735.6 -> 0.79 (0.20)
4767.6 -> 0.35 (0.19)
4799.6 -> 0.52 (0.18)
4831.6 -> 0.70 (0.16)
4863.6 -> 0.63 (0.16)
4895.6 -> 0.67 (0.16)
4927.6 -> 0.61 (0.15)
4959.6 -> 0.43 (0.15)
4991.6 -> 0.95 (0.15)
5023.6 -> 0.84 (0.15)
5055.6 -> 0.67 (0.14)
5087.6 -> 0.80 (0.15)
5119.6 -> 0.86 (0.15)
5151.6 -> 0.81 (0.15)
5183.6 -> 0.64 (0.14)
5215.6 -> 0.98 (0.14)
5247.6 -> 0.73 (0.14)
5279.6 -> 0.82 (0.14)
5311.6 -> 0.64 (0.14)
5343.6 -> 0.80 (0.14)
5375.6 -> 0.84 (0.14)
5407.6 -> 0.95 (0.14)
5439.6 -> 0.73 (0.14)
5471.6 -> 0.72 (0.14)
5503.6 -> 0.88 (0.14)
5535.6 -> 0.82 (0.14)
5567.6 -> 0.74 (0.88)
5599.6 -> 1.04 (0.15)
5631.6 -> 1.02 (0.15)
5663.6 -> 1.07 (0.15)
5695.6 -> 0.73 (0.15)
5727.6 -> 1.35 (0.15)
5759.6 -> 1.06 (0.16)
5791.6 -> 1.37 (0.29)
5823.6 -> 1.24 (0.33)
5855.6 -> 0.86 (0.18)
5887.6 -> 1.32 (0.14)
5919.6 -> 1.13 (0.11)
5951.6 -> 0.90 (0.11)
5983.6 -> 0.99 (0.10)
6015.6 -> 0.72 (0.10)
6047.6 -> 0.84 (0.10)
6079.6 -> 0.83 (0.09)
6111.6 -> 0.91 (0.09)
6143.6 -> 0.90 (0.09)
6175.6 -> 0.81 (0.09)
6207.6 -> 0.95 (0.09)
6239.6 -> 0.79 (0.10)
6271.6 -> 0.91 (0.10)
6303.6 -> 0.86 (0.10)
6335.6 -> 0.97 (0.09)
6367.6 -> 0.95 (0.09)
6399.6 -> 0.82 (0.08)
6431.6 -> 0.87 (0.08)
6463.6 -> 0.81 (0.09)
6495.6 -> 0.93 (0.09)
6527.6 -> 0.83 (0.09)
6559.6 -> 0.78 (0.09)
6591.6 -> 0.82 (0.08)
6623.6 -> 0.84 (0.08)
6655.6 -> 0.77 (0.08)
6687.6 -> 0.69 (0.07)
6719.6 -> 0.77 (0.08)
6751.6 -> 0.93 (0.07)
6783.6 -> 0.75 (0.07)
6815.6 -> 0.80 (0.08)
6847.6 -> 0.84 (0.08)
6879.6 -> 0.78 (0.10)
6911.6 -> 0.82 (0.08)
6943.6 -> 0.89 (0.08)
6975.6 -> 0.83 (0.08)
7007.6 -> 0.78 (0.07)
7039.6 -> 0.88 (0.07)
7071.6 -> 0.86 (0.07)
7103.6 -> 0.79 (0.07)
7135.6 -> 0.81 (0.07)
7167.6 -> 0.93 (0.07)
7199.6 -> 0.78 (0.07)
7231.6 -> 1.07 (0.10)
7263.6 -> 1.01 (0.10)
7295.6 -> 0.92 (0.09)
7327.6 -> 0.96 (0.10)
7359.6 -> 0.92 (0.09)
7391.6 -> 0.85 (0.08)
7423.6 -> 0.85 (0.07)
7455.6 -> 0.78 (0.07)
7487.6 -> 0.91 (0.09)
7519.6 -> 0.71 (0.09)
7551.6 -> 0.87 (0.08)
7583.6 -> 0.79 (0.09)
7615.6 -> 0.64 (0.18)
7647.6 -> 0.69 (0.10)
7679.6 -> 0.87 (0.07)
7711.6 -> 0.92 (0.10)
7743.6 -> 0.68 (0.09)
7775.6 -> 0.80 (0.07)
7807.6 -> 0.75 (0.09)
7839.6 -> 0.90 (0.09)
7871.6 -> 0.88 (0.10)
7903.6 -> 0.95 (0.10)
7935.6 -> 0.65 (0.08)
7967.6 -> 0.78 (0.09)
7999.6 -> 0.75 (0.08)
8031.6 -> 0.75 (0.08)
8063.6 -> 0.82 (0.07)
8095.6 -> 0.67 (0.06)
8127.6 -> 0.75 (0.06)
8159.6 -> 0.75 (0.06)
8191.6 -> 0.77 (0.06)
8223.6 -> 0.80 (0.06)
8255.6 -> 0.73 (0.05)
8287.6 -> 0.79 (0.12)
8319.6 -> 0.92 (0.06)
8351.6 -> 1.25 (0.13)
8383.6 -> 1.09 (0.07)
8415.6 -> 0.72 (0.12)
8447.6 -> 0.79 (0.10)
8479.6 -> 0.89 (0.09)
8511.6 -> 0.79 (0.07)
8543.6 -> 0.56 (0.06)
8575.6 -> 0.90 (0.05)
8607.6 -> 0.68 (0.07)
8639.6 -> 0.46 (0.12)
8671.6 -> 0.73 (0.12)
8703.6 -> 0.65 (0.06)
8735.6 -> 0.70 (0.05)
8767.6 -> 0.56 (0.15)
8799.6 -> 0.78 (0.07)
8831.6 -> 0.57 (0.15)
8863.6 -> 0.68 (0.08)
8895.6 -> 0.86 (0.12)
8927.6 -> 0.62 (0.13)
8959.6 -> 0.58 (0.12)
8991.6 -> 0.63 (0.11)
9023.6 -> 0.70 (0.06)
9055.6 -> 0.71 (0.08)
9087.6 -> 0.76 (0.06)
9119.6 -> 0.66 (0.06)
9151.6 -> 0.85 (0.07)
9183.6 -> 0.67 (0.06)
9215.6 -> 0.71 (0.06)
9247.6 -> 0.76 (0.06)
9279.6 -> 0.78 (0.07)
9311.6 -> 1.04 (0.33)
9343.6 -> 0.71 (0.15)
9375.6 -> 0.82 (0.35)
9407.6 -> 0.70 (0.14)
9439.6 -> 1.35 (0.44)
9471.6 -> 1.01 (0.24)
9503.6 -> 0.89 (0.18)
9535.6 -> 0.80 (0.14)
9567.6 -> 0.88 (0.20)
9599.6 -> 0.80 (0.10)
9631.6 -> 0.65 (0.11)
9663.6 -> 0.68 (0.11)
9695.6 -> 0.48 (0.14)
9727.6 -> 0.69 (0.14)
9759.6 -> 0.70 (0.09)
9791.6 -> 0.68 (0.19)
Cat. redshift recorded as 0.27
